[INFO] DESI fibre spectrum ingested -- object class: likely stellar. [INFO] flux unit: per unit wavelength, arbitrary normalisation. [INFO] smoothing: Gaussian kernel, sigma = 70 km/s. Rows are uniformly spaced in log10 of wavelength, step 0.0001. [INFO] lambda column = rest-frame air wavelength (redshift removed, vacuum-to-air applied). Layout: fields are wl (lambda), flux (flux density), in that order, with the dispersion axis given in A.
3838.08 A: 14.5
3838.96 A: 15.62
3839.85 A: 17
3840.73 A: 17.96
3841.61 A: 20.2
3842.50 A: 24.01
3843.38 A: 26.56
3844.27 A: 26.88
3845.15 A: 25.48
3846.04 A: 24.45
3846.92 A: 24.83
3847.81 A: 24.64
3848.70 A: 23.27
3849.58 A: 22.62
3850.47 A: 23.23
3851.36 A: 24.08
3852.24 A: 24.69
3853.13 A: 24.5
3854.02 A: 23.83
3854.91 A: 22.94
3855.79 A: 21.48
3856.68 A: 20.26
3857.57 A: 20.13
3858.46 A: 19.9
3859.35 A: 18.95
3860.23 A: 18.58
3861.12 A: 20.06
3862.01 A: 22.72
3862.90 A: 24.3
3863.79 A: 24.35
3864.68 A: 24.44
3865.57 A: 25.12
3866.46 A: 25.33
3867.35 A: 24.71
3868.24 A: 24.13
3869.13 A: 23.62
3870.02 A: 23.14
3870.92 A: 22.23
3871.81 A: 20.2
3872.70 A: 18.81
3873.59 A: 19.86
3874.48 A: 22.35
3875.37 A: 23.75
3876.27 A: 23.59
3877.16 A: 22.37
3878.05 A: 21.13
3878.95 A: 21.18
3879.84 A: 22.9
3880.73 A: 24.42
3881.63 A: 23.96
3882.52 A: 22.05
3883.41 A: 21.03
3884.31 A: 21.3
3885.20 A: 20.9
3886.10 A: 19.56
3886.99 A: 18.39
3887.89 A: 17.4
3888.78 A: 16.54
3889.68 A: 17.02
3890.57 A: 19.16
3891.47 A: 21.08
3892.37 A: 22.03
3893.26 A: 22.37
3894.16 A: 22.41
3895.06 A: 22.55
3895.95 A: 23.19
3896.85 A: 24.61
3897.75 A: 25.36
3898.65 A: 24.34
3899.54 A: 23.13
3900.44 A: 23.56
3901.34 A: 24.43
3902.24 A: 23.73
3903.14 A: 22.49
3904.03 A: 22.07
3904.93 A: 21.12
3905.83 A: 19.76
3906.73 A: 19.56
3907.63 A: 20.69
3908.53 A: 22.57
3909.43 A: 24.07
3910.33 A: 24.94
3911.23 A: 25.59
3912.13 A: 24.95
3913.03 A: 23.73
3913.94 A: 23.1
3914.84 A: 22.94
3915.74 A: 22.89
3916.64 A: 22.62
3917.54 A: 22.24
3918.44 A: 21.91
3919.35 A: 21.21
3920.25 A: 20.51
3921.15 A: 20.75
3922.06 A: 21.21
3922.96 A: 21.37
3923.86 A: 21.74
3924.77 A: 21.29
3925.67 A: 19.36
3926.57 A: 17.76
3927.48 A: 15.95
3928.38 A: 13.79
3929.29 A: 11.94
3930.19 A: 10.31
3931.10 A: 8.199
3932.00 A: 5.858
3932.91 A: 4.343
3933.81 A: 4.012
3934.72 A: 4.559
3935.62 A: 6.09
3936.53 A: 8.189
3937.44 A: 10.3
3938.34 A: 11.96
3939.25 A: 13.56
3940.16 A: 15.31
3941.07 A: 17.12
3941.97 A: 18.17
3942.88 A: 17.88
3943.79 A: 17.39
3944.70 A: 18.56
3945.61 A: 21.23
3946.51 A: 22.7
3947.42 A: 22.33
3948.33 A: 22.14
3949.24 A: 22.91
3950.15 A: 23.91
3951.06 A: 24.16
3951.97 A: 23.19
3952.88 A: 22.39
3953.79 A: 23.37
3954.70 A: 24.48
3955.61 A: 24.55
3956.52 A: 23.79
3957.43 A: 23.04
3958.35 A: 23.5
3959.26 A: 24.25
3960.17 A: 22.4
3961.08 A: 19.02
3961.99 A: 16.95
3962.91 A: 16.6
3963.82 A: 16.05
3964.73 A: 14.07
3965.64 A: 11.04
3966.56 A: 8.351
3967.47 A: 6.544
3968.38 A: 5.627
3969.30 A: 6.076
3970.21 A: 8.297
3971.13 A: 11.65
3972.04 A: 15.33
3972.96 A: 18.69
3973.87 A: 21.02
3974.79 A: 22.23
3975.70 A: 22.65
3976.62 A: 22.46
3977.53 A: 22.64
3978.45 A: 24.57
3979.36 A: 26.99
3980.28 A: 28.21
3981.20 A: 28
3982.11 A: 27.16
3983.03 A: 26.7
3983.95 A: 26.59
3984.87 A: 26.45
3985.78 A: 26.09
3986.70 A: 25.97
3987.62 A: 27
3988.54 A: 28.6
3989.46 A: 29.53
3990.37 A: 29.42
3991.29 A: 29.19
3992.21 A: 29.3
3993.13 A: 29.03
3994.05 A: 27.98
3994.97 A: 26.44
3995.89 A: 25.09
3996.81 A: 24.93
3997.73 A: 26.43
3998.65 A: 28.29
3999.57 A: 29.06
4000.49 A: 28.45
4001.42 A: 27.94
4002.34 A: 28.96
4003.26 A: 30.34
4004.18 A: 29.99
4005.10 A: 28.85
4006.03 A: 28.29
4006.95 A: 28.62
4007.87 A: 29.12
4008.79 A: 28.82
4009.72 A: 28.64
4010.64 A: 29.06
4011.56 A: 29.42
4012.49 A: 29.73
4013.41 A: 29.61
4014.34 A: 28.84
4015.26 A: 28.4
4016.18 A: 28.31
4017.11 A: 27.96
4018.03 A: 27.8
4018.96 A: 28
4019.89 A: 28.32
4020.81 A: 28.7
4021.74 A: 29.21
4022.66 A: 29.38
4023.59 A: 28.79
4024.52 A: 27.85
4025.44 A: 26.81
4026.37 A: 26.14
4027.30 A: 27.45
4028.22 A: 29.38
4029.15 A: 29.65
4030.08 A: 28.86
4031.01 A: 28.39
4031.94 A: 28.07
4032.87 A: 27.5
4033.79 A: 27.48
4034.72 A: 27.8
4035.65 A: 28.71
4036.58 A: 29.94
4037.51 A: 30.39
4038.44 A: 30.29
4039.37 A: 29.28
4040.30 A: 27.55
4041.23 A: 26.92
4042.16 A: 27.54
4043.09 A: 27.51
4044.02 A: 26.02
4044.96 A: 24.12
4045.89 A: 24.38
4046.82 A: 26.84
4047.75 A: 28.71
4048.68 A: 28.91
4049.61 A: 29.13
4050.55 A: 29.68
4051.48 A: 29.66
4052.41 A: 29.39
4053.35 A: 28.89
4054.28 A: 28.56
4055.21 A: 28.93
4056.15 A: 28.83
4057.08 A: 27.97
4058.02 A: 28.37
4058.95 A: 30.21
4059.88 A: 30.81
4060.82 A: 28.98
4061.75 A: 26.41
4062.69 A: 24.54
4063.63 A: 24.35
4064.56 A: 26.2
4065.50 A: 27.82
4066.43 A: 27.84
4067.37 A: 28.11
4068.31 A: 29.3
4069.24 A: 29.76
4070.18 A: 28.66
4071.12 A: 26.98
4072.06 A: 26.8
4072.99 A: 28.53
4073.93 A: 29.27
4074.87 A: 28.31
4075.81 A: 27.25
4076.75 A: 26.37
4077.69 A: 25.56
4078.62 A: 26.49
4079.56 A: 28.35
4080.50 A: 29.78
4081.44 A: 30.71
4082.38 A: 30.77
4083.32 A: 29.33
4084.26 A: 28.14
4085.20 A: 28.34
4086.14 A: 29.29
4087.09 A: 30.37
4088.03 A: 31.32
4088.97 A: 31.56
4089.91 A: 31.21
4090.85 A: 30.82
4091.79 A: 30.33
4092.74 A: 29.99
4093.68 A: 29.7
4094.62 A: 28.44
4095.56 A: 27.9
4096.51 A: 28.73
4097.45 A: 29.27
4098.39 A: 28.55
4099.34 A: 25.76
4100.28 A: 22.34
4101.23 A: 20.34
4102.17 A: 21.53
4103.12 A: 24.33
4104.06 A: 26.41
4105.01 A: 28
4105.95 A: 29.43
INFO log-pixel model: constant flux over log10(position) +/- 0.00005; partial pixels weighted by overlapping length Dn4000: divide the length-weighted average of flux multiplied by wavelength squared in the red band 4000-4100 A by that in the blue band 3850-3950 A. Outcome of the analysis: 1.52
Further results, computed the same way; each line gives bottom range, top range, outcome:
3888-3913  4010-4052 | 1.35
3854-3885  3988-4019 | 1.37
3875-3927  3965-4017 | 1.18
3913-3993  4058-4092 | 1.57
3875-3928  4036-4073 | 1.39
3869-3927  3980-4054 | 1.37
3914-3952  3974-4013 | 1.66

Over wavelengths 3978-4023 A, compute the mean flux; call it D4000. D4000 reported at 28.1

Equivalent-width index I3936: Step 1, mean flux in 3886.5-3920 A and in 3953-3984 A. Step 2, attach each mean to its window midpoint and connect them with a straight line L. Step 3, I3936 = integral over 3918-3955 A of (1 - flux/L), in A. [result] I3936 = 6.8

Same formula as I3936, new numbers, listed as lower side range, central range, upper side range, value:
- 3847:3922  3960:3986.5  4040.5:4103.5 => 6.4 A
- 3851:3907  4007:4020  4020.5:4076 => -0.9 A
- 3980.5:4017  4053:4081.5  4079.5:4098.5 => 1.3 A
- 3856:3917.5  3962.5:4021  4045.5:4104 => 2.4 A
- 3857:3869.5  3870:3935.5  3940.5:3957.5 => 6.1 A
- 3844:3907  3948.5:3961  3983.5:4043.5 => 1.2 A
